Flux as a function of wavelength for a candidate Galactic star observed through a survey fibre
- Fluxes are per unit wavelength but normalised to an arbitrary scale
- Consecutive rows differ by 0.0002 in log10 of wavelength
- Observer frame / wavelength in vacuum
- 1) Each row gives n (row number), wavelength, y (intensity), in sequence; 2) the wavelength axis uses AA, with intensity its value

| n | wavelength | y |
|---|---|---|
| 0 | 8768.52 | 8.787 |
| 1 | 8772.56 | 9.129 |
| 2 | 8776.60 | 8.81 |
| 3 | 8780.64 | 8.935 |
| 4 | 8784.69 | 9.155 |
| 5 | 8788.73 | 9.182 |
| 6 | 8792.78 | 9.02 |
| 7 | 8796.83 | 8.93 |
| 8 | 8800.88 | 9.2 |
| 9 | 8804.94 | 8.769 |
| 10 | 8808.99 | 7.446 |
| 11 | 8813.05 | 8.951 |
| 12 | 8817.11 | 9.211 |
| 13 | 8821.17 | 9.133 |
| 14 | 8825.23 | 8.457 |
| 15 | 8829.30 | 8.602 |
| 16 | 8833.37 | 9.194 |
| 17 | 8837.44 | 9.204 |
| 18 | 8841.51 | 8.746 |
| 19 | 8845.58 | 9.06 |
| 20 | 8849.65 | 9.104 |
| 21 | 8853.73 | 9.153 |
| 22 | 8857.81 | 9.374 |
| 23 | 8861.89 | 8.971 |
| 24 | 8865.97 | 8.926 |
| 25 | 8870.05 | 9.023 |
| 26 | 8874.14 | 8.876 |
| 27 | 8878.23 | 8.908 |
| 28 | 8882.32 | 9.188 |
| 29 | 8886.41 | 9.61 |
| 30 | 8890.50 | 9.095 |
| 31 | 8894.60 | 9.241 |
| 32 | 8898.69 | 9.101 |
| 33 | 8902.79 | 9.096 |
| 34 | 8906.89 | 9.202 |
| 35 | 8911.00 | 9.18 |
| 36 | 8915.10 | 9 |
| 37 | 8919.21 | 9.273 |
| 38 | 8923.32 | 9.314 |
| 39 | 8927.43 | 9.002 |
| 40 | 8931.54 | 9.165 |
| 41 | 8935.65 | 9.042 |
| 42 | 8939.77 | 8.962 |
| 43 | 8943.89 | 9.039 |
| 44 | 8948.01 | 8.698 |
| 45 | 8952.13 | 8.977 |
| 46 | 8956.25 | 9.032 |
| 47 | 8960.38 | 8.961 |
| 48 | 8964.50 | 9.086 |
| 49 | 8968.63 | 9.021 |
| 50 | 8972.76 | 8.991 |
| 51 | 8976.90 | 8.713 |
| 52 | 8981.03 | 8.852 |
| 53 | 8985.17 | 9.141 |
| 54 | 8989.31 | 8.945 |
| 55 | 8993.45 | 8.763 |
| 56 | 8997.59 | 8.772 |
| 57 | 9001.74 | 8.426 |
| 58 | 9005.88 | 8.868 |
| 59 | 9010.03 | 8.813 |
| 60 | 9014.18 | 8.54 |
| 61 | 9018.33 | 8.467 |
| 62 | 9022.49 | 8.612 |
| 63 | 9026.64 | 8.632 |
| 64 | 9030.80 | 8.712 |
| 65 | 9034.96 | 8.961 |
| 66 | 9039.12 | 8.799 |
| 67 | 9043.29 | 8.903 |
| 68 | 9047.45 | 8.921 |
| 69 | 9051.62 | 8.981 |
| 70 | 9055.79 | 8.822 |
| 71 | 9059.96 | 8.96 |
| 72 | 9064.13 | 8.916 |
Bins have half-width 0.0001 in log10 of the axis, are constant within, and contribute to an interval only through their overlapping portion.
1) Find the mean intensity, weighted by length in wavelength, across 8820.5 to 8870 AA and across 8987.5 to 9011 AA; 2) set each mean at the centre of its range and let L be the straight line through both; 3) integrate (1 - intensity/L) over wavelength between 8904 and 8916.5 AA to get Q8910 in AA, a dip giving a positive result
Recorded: -0.3 AA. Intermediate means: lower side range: 8.99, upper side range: 8.76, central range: 9.13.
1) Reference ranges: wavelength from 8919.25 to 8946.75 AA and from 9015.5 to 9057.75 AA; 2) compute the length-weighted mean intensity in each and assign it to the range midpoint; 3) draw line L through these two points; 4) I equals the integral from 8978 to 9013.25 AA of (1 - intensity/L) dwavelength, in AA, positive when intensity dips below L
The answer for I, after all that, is 0.4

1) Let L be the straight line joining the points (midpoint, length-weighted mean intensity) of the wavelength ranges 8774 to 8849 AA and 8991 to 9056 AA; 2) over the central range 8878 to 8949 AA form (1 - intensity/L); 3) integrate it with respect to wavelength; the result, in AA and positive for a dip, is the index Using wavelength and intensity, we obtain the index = -2.4 AA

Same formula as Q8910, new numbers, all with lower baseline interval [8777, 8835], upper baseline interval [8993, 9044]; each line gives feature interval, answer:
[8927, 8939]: -0.41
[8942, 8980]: -0.84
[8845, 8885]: -1.11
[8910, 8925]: -0.70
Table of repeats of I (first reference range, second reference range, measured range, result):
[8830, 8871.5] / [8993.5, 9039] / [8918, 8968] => -1.05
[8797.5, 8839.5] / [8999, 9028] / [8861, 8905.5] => -1.75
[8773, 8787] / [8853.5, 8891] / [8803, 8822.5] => 0.75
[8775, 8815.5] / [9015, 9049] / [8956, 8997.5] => -0.82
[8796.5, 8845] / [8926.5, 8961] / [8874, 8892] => -0.52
